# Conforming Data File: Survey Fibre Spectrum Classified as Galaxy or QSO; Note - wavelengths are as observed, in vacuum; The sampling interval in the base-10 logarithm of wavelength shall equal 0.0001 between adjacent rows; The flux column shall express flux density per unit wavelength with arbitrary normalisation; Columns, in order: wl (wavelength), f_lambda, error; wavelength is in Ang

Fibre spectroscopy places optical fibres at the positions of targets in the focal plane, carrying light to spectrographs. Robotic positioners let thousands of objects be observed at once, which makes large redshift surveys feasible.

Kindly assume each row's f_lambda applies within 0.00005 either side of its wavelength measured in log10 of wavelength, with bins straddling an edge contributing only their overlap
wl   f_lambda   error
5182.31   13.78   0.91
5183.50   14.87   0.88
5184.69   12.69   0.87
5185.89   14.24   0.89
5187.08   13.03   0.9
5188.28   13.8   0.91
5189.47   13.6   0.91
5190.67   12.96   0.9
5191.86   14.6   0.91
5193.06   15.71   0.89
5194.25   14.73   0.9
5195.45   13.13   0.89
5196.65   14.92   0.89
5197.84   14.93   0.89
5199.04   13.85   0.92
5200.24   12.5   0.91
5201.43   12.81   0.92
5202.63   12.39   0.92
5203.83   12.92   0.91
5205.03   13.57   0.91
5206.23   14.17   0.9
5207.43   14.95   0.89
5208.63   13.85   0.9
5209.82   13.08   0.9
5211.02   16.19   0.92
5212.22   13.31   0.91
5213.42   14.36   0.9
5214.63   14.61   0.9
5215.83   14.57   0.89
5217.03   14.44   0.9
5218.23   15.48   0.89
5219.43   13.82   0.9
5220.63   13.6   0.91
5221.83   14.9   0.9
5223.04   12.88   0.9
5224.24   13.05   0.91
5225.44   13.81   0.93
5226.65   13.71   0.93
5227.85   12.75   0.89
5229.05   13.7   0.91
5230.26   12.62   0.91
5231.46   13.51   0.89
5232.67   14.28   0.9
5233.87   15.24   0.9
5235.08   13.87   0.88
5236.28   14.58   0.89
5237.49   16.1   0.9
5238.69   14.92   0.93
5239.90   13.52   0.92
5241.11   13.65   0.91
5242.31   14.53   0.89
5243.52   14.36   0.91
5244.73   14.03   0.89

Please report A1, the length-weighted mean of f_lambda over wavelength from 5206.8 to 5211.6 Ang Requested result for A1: 14.5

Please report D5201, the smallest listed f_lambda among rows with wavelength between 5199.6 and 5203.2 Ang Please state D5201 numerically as 12.39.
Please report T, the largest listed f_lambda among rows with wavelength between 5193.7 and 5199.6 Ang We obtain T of 14.93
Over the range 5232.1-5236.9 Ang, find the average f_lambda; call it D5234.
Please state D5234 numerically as 14.5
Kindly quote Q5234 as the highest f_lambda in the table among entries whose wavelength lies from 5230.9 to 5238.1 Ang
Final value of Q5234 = 16.1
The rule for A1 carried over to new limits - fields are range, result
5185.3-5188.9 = 13.7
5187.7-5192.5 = 13.8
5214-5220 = 14.6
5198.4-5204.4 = 12.9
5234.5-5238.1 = 14.9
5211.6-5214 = 13.9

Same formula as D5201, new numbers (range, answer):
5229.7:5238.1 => 12.62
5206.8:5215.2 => 13.08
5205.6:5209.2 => 13.85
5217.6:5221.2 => 13.6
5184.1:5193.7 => 12.69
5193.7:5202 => 12.5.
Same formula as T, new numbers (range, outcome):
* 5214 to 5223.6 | 15.48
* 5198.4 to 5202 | 13.85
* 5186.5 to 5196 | 15.71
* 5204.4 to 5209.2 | 14.95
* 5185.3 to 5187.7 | 14.24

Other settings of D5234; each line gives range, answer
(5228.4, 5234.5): 13.9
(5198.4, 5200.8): 13.2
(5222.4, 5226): 13.2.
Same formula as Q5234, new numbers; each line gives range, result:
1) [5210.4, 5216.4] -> 16.19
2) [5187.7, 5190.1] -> 13.8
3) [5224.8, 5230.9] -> 13.81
